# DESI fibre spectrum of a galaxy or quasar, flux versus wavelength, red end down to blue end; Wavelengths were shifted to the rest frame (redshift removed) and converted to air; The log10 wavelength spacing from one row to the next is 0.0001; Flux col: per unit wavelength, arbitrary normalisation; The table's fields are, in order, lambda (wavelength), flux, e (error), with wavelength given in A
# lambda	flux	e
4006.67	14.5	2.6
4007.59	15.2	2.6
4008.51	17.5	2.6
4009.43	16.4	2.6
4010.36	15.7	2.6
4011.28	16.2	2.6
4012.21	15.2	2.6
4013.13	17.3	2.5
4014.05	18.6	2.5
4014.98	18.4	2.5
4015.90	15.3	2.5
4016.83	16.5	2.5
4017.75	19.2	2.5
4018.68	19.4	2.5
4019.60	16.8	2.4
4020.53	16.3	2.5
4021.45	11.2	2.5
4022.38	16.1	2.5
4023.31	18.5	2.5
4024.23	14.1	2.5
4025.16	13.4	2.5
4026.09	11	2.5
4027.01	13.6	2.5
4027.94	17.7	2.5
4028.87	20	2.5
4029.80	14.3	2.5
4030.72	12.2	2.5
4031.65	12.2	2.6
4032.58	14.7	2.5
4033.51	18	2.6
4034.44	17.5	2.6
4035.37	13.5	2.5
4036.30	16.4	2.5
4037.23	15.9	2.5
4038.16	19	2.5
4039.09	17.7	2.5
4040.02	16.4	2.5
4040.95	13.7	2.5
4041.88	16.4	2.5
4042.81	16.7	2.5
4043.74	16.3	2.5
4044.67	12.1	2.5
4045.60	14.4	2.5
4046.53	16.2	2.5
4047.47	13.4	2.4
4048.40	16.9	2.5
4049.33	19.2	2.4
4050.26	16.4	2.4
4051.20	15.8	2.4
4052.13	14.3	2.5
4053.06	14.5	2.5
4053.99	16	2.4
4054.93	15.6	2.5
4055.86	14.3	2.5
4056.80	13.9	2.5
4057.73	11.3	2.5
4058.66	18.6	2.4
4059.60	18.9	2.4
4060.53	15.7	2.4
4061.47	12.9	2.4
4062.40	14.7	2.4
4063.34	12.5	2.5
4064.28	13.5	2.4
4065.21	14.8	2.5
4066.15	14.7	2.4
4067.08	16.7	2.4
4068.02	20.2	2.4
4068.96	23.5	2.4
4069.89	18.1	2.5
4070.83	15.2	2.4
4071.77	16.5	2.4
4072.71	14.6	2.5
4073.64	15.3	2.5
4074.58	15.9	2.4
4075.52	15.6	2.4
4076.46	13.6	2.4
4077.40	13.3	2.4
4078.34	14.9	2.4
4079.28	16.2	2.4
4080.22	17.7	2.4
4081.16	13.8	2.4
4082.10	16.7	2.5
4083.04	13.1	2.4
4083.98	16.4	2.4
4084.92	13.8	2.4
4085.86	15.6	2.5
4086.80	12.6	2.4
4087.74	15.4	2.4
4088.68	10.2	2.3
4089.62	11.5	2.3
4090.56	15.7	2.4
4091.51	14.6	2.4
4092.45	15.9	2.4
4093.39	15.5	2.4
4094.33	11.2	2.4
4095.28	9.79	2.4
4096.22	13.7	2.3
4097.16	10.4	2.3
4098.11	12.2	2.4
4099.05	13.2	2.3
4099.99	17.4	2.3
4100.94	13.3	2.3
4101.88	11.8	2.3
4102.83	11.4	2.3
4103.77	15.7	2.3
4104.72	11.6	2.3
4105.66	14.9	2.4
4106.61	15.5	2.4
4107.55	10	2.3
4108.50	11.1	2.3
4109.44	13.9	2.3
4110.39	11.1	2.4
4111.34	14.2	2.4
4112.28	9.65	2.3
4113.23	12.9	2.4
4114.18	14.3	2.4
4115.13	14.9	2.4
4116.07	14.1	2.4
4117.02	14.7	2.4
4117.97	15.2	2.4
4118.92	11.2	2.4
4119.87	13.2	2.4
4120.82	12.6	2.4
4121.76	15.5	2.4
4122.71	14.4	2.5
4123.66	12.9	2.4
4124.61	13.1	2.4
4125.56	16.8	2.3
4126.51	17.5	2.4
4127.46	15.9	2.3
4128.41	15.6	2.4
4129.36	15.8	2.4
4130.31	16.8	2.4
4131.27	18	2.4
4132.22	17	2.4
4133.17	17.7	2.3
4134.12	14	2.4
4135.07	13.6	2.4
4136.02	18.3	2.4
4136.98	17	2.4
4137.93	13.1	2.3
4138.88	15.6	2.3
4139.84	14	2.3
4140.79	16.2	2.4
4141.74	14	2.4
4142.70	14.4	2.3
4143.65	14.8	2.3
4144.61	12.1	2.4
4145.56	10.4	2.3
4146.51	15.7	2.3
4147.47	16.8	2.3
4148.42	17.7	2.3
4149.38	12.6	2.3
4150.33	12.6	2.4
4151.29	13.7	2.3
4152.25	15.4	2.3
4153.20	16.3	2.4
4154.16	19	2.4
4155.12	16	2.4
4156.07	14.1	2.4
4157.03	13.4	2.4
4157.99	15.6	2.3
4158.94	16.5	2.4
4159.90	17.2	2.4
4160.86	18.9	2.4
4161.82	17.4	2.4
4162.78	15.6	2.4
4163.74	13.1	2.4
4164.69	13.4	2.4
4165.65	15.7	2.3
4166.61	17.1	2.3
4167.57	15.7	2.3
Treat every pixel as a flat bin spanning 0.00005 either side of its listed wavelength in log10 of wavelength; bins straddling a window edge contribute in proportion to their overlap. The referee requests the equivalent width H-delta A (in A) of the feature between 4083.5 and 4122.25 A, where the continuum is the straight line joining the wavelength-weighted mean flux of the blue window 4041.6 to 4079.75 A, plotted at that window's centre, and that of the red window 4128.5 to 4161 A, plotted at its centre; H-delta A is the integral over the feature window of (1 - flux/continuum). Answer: 5.3 A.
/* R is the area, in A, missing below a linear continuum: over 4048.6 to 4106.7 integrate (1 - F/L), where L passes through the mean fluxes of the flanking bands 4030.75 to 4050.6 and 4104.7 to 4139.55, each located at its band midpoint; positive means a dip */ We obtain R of 1.5 A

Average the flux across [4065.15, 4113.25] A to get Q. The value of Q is 14.3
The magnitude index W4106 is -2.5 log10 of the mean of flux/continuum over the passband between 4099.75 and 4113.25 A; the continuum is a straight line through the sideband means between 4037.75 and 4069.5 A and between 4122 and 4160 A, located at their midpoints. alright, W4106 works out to 0.199 mag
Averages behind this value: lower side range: 15.8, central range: 12.9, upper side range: 15.3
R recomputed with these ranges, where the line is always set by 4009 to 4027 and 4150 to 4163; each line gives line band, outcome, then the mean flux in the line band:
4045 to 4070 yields 0.33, 15.8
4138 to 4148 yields 0.96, 14.4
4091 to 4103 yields 2.09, 13.1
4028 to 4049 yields 0.40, 15.7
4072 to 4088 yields 0.97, 15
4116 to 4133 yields 0.87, 15.1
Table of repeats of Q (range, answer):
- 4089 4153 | 14.1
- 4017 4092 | 15.4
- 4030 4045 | 15.6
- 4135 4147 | 14.6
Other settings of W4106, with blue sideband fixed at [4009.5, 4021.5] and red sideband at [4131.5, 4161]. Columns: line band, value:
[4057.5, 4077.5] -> 0.02 mag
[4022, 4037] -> 0.10 mag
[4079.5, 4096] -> 0.13 mag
